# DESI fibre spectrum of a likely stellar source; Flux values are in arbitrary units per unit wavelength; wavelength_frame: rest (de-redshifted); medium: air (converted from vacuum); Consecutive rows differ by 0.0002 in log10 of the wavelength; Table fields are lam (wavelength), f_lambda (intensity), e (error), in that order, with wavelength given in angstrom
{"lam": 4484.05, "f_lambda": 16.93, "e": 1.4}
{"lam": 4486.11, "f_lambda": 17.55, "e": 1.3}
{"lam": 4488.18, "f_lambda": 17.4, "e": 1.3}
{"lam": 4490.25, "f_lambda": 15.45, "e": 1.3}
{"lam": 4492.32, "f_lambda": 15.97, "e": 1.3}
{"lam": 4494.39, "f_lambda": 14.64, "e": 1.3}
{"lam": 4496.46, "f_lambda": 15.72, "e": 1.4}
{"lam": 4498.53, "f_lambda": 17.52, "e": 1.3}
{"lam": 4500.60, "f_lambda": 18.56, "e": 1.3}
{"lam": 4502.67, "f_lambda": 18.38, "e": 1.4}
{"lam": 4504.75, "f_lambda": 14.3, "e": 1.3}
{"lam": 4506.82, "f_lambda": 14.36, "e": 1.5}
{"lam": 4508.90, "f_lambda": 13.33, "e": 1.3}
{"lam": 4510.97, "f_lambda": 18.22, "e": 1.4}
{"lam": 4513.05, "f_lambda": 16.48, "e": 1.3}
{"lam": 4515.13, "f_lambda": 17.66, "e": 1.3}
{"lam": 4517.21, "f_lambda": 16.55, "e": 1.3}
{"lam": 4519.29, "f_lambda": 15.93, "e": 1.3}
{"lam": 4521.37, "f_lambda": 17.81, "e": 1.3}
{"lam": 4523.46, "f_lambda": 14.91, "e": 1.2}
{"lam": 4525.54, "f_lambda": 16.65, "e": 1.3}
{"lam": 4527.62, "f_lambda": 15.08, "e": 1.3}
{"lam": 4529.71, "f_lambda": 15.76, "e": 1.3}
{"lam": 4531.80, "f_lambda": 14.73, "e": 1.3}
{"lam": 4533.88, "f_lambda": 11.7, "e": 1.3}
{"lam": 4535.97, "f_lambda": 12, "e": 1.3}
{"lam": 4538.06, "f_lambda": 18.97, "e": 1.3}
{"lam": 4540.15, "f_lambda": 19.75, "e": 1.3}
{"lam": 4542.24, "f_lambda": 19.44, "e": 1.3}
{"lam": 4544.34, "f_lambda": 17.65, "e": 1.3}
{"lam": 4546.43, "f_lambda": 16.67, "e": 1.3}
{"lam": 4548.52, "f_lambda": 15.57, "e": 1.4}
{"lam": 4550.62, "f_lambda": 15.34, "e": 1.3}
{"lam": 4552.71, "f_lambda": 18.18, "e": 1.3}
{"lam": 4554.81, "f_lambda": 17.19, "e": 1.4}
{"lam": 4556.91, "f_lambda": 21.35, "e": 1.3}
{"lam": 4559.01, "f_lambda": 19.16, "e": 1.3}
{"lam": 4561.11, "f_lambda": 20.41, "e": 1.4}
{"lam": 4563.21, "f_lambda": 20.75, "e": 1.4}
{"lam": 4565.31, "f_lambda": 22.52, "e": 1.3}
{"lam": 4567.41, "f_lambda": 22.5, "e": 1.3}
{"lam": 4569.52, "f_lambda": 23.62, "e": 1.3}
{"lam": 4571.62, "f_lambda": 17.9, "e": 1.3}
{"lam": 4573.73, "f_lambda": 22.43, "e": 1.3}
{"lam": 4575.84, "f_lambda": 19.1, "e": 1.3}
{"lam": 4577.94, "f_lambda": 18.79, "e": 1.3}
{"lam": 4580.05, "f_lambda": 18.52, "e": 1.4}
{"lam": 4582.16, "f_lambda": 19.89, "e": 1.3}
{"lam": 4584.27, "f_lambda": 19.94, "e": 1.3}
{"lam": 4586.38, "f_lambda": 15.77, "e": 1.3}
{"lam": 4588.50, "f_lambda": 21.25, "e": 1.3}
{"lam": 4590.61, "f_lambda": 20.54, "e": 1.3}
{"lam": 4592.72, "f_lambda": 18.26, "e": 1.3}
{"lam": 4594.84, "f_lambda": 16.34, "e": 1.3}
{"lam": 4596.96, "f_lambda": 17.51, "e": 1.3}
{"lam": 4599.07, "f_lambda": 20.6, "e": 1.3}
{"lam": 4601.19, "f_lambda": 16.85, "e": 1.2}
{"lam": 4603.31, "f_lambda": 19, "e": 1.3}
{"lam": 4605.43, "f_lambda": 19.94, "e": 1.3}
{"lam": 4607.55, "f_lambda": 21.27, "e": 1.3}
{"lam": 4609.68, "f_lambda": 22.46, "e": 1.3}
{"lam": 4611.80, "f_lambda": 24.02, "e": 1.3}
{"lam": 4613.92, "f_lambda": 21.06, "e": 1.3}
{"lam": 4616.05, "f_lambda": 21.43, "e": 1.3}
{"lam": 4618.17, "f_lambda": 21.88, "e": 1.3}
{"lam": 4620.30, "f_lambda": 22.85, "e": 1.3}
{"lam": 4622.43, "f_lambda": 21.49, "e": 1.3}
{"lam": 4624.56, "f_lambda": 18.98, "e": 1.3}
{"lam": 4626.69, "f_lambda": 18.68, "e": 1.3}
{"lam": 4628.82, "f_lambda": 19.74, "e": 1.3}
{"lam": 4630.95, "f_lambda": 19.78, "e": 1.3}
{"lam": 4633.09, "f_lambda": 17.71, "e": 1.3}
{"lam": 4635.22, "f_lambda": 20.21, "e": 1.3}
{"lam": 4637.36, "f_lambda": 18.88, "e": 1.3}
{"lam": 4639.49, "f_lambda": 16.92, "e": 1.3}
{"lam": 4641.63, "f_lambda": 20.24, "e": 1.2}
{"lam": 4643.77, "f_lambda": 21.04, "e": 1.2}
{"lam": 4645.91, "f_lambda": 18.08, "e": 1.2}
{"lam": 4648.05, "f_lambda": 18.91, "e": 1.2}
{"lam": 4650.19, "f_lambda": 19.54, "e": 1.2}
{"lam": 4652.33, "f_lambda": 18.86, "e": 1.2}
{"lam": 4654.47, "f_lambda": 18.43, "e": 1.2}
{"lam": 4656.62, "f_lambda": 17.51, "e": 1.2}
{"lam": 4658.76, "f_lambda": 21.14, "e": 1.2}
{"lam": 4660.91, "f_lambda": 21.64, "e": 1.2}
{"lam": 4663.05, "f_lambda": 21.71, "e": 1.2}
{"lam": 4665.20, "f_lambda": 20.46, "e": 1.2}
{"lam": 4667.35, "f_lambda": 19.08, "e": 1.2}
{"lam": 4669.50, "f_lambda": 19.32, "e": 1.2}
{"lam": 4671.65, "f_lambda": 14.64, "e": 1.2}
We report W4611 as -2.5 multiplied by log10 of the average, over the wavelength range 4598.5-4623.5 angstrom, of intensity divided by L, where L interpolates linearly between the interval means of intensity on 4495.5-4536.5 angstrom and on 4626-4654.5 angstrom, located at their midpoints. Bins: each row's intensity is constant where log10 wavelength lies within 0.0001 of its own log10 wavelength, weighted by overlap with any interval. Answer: -0.15 mag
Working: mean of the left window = 15.8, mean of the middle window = 21.1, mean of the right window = 19.1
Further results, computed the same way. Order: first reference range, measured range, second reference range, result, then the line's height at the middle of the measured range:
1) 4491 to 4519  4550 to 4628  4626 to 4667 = -0.10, 18.2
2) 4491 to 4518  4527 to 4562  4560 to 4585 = 0.11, 18.8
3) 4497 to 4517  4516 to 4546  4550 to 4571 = 0.12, 18.2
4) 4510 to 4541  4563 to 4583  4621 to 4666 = -0.18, 17.5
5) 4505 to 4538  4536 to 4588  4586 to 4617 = -0.08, 17.7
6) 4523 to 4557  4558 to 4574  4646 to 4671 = -0.23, 17.1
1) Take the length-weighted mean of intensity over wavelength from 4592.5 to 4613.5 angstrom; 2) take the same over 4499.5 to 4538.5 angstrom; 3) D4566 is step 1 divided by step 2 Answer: 1.25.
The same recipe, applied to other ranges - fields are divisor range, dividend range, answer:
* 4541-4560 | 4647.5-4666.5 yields 1.11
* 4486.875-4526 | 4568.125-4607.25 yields 1.18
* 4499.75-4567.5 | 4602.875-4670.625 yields 1.17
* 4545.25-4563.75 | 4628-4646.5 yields 1.05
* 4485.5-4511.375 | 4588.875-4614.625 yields 1.23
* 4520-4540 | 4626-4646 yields 1.24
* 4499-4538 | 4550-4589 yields 1.25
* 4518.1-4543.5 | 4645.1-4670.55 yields 1.22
